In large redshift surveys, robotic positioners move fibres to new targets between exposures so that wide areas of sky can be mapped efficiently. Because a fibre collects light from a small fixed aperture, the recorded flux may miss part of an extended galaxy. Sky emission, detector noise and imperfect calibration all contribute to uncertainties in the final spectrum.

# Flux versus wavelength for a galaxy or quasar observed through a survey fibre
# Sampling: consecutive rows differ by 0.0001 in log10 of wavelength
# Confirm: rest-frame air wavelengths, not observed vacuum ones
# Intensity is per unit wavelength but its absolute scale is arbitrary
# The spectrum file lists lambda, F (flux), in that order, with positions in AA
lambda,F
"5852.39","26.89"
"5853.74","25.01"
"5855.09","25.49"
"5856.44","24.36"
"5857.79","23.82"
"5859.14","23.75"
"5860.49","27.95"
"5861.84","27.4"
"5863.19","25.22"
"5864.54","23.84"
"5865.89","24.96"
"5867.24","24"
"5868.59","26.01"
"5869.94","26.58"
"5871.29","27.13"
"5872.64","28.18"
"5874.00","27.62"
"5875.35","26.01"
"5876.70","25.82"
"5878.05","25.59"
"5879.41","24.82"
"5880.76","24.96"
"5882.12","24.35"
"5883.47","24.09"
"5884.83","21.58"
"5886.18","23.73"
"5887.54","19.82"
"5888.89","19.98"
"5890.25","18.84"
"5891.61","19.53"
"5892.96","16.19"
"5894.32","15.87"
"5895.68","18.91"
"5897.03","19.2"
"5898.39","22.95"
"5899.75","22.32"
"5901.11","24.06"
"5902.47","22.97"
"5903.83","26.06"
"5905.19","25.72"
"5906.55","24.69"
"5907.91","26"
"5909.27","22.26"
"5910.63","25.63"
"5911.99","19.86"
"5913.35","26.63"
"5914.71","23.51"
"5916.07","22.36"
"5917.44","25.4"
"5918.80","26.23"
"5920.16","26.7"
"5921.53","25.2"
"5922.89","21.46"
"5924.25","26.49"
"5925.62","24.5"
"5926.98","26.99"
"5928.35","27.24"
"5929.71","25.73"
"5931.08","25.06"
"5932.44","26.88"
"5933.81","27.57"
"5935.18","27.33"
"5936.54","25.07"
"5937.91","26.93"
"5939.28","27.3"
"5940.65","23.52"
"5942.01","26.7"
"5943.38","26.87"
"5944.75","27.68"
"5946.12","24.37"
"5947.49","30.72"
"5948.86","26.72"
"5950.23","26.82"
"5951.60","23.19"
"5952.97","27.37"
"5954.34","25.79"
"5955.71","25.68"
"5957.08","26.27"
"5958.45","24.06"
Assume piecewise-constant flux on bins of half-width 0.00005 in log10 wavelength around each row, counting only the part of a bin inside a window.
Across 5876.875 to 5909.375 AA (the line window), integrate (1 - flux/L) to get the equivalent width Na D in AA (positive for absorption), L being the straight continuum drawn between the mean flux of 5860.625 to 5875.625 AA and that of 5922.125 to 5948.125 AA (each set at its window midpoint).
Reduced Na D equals 4.8 AA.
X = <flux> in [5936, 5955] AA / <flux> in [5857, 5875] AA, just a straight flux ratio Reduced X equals 1.02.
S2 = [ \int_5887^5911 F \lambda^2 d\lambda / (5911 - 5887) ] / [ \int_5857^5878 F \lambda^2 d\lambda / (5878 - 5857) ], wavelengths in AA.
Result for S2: 0.8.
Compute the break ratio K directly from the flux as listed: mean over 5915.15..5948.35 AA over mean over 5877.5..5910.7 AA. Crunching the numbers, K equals 1.2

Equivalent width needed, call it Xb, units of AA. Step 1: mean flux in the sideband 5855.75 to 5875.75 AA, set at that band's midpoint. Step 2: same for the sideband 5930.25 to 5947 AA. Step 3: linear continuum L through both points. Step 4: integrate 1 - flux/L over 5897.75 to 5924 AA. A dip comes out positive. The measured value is 1.9 AA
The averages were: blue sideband 25.8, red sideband 26.3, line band 24.3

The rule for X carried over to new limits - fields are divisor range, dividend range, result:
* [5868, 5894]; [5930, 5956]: 1.12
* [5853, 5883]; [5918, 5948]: 1.02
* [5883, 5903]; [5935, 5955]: 1.28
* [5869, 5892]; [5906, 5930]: 1.03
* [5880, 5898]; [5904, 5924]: 1.19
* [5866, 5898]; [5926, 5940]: 1.15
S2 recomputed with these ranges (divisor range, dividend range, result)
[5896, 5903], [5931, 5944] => 1.21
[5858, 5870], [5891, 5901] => 0.78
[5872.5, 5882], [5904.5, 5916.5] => 0.94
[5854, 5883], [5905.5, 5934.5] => 1.00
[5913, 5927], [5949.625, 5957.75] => 1.05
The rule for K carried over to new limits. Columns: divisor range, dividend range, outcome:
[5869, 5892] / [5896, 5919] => 0.99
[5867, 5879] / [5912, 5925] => 0.93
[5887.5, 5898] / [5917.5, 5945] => 1.40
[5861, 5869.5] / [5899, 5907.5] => 0.96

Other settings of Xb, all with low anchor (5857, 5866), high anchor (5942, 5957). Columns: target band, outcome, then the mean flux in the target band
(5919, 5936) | 0.18 AA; 25.9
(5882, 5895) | 2.75 AA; 20.2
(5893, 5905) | 2.04 AA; 21.4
